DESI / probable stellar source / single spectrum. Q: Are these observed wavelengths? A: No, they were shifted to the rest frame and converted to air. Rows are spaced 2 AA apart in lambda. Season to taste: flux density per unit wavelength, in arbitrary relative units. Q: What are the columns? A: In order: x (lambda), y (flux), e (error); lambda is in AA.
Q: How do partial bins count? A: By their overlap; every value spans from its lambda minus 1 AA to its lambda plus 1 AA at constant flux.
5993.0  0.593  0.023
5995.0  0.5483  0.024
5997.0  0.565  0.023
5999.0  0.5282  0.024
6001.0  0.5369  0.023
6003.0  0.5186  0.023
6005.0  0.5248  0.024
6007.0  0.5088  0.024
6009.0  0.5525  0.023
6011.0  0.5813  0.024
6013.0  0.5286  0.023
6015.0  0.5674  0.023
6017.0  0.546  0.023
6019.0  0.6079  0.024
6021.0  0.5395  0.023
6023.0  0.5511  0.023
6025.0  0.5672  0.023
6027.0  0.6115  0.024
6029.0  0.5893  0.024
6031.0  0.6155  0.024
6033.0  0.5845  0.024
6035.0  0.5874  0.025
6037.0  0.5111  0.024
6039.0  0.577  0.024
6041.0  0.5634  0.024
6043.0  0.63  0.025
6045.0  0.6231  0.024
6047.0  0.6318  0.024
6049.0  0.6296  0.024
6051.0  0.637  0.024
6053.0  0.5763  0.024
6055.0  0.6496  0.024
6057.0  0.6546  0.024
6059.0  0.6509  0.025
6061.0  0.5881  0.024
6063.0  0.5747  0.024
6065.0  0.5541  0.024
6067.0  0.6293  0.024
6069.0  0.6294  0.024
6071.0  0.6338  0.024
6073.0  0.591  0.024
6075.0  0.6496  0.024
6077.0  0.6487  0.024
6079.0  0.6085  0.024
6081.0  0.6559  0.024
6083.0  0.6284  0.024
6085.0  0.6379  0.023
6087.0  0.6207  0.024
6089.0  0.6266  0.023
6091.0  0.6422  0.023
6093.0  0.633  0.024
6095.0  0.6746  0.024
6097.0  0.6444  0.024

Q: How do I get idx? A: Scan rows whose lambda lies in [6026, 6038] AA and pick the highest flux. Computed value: 0.6155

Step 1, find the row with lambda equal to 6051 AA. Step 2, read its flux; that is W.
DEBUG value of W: 0.637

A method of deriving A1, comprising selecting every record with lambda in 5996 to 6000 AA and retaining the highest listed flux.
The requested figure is 0.565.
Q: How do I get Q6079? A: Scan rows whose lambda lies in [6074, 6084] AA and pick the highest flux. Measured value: 0.6559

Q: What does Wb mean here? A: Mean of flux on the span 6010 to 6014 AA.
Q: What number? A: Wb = 0.555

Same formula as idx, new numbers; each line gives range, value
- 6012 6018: 0.5674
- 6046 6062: 0.6546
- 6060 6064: 0.5881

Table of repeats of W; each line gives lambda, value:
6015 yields 0.5674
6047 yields 0.6318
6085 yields 0.6379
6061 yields 0.5881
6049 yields 0.6296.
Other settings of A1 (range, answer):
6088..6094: 0.6422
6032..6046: 0.63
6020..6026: 0.5672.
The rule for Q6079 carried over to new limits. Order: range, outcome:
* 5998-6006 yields 0.5369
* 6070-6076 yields 0.6496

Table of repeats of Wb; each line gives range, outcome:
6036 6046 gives 0.581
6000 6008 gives 0.522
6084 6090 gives 0.628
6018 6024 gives 0.566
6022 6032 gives 0.587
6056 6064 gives 0.617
